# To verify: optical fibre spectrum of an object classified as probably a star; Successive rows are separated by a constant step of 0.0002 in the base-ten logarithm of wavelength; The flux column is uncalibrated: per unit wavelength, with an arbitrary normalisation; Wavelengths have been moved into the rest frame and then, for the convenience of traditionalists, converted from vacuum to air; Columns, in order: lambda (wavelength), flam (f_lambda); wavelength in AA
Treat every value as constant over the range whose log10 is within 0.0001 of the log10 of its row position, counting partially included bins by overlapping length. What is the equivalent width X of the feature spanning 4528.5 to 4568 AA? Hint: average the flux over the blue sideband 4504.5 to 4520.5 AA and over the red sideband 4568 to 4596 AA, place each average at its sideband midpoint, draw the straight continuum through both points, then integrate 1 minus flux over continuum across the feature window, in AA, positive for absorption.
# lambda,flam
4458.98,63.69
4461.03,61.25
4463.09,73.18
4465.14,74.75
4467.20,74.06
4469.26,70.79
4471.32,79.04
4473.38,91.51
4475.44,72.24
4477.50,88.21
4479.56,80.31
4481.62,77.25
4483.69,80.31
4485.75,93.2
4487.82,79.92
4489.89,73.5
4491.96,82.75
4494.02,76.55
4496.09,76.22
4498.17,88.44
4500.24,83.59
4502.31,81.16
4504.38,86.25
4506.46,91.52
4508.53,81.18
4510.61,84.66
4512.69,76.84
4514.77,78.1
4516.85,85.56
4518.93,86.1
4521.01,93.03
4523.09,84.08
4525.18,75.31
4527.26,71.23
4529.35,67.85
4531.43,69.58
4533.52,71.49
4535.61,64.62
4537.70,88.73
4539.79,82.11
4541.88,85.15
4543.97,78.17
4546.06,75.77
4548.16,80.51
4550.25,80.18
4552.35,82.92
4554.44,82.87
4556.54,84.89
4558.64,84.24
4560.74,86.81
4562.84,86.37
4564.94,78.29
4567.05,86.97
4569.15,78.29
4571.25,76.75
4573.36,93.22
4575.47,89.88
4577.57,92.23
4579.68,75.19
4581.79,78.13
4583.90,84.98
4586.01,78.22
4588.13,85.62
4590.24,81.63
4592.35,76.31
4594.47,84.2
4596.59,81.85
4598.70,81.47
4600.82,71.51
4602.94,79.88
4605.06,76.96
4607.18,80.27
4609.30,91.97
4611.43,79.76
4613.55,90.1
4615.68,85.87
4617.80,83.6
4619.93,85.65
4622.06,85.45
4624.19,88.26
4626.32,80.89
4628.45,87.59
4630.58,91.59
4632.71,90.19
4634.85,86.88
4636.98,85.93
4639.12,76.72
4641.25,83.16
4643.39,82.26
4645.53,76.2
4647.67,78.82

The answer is 1.6 AA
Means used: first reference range 83.9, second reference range 82.7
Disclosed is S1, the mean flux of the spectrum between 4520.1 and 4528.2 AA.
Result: 80.8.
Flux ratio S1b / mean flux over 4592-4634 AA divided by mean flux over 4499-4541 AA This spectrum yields 1.0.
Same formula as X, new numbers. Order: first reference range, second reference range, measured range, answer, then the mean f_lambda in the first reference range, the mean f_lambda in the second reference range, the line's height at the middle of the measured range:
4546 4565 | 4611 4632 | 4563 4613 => 1.4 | 82.8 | 86.2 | 84.5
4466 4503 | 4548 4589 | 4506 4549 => 1.3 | 80.5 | 83.4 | 82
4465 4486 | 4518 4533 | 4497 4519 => -1.5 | 79.9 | 77.9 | 78.6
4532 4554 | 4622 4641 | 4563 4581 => -0.6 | 78.9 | 85.9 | 81.2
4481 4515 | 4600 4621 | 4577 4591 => 0.1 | 82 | 82.7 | 82.5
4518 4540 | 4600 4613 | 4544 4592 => -2.2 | 77.4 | 80.6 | 79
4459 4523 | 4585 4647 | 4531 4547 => 0.8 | 80.5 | 83.1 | 81.5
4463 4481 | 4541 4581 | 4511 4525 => -0.4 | 78.5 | 83.1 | 80.9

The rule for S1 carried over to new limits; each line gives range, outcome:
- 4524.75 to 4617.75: 81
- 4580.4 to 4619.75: 81.8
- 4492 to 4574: 81.1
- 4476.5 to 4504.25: 81.8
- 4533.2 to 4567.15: 81.2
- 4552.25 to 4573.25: 83.3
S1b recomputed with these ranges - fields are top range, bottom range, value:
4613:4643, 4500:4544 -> 1.07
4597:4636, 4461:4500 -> 1.07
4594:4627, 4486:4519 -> 1.01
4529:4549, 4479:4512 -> 0.93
